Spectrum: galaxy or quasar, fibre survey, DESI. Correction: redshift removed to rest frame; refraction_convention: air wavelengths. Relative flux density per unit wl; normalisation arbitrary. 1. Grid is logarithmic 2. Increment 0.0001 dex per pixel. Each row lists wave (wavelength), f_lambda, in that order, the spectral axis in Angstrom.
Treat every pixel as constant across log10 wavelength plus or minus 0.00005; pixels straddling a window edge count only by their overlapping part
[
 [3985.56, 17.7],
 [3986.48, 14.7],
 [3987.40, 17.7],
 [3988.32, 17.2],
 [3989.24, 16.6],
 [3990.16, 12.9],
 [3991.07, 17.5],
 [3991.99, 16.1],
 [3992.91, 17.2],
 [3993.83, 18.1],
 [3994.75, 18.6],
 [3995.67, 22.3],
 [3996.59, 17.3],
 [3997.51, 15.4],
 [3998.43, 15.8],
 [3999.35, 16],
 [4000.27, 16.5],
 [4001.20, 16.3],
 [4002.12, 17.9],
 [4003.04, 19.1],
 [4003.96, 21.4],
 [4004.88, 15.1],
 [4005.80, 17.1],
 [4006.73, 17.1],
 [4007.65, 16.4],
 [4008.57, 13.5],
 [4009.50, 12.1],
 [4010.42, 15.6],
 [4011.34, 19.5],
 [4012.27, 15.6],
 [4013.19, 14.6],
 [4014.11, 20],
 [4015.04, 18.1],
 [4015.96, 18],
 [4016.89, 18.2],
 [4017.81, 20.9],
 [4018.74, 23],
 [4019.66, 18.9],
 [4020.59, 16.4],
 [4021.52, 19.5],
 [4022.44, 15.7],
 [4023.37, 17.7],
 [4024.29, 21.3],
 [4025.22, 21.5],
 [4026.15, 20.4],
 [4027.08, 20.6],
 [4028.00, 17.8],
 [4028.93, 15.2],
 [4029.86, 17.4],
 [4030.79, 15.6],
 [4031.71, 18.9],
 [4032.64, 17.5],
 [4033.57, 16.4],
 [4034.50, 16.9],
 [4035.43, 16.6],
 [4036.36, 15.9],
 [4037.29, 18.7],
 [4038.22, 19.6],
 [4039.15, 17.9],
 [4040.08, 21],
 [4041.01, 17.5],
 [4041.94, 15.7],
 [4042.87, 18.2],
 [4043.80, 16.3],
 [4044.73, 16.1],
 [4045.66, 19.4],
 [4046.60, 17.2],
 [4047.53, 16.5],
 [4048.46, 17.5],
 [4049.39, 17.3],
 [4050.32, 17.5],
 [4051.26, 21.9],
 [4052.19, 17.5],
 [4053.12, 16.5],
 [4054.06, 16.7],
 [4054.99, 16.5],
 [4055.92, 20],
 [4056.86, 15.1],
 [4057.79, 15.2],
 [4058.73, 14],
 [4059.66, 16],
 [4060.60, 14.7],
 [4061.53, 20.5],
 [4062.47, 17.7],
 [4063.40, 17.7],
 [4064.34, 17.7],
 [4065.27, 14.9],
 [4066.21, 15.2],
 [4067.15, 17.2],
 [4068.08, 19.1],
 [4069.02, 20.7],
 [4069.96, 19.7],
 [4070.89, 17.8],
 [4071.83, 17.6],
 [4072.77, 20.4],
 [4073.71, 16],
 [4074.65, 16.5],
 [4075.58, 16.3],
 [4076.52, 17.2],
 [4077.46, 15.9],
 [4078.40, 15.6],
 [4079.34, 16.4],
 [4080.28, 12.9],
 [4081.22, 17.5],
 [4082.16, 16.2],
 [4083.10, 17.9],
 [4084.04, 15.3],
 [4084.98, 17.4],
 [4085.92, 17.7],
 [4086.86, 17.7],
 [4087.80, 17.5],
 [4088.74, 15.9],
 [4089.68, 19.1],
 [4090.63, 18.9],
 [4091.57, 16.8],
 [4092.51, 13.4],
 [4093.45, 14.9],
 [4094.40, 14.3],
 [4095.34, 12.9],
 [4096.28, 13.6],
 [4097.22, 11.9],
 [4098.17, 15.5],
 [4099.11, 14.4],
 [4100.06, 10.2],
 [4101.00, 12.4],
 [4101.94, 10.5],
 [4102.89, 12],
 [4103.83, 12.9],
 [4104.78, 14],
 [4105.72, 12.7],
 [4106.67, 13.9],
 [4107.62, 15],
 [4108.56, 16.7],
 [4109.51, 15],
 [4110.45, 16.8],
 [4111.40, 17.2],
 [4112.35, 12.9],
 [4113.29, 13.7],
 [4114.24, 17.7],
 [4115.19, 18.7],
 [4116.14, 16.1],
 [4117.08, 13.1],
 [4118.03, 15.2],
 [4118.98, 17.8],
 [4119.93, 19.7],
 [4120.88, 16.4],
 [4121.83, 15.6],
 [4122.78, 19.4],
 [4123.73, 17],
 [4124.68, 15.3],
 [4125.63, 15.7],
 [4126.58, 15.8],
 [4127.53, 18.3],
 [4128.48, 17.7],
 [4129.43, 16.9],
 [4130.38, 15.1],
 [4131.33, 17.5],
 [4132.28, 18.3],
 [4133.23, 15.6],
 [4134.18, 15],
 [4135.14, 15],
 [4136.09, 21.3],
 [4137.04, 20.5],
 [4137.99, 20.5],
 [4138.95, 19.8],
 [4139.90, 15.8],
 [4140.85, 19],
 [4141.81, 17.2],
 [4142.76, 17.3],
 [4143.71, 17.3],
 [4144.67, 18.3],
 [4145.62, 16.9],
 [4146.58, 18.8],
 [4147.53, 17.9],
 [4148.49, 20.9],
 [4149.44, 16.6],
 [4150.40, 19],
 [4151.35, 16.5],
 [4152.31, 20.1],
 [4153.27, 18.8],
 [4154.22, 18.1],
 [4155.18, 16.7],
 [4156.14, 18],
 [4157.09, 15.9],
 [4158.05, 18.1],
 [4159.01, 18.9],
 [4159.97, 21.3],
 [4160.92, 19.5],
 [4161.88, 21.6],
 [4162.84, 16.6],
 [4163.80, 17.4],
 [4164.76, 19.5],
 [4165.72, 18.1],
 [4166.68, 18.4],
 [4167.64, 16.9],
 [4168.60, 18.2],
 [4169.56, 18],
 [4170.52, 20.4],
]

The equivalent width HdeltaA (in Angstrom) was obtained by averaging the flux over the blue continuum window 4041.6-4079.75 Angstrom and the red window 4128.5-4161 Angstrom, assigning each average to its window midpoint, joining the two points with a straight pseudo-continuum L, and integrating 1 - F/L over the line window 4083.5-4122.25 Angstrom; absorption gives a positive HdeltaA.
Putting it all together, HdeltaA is 5.3 Angstrom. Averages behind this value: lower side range 17.2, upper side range 18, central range 15.2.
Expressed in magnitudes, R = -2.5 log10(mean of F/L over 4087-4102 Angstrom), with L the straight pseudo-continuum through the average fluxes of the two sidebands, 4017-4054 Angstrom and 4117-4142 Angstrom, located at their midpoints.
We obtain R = 0.19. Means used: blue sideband 18.1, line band 14.7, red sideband 17.3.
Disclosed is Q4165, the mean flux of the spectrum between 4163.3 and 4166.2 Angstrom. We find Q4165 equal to 18.3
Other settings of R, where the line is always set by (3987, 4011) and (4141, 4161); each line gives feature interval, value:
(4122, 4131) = 0.07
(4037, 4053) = -0.04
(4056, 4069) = 0.04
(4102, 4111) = 0.25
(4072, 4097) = 0.08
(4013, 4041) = -0.08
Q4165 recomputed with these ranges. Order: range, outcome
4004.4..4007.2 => 16.5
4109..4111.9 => 16.3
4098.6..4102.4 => 11.9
